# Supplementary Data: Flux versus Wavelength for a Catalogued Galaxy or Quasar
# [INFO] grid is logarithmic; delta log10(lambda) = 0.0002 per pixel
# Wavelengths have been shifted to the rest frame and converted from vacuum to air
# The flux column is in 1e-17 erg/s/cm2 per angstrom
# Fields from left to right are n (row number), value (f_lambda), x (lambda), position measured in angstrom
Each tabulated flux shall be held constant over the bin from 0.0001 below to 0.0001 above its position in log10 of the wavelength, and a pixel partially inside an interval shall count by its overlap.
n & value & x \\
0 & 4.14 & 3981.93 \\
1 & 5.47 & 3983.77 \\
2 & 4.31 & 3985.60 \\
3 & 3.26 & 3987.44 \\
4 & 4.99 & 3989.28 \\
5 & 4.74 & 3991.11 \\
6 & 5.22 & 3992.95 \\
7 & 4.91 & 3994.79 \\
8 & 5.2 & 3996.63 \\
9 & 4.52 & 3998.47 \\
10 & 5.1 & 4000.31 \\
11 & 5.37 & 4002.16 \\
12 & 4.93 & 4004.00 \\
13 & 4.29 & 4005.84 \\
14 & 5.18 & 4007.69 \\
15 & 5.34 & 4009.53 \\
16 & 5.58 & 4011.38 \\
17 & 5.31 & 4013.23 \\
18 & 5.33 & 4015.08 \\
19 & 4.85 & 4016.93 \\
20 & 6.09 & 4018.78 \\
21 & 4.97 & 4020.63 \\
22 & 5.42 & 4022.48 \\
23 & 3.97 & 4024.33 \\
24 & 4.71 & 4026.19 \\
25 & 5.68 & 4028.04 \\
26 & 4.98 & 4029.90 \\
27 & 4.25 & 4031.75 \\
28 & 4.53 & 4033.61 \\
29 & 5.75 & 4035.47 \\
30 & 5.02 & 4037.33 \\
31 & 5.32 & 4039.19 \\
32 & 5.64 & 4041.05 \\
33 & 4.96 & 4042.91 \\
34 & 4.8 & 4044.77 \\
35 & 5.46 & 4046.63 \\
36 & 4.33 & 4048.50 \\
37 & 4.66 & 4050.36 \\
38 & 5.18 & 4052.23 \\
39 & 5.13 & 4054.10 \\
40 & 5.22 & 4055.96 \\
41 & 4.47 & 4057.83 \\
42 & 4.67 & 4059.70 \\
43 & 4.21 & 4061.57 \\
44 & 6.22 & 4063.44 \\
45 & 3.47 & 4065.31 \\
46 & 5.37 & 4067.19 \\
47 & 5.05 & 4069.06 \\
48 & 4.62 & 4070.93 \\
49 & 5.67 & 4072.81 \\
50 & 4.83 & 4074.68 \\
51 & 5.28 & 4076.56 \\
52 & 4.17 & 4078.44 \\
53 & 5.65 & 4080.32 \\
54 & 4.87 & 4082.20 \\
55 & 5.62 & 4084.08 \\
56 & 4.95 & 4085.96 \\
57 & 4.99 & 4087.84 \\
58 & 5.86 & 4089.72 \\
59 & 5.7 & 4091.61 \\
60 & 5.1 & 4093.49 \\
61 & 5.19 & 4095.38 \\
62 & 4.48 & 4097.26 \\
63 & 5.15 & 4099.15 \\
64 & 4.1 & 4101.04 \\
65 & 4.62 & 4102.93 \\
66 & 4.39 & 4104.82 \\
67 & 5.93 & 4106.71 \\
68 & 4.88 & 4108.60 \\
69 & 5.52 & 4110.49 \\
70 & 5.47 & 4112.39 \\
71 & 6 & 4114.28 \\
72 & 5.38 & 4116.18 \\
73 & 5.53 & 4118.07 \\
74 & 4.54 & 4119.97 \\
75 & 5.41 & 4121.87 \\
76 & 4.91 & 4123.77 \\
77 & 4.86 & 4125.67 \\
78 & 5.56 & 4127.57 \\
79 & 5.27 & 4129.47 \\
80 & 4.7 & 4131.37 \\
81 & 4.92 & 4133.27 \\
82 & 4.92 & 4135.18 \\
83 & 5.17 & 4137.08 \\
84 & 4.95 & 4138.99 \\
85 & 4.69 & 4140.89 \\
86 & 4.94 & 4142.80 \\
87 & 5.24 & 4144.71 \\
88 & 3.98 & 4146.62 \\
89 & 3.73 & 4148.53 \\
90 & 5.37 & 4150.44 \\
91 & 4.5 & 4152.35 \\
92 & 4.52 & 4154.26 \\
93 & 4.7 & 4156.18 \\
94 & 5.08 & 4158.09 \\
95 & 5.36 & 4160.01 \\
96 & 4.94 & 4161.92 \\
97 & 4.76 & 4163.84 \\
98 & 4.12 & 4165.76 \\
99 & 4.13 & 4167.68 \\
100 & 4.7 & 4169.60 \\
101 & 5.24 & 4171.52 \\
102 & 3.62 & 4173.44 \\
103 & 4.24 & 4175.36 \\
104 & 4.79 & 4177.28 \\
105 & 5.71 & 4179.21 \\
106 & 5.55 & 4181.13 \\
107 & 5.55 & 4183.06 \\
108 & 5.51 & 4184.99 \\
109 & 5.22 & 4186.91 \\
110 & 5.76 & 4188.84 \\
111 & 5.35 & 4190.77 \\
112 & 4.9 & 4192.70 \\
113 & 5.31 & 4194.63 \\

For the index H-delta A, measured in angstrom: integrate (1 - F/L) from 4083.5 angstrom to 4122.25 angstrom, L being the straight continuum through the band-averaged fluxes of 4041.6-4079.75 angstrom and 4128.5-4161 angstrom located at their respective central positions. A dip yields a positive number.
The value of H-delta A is -2.5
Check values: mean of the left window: 4.9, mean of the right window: 4.83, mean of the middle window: 5.17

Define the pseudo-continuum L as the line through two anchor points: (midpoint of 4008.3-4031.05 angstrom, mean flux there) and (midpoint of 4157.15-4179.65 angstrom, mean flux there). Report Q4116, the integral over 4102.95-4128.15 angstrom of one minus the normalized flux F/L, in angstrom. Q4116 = -1.9 angstrom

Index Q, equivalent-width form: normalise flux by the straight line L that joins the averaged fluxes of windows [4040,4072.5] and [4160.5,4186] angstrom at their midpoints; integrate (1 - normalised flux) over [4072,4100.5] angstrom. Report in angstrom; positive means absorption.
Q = -1.42 angstrom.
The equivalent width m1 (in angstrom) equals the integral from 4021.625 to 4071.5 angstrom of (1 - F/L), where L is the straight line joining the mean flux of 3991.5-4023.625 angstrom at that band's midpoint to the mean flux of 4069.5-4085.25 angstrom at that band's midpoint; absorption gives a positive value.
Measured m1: 1.7 angstrom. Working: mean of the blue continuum 5.14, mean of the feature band 4.93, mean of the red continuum 5.09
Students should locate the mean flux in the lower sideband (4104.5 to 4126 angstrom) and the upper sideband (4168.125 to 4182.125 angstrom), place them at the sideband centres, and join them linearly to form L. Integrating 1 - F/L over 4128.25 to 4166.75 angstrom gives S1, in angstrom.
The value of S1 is 1.7 angstrom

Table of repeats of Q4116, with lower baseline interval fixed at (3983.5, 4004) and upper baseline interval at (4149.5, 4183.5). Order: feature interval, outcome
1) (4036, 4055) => -1.0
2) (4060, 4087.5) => -1.0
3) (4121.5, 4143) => -0.9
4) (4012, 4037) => -1.3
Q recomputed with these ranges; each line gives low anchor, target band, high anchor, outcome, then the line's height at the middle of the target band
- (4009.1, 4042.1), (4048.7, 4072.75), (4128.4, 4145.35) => 1.1 angstrom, 5.09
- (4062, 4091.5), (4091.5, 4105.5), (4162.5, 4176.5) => 0.4 angstrom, 4.95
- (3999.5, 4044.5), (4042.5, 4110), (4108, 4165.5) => 0.8 angstrom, 5.05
